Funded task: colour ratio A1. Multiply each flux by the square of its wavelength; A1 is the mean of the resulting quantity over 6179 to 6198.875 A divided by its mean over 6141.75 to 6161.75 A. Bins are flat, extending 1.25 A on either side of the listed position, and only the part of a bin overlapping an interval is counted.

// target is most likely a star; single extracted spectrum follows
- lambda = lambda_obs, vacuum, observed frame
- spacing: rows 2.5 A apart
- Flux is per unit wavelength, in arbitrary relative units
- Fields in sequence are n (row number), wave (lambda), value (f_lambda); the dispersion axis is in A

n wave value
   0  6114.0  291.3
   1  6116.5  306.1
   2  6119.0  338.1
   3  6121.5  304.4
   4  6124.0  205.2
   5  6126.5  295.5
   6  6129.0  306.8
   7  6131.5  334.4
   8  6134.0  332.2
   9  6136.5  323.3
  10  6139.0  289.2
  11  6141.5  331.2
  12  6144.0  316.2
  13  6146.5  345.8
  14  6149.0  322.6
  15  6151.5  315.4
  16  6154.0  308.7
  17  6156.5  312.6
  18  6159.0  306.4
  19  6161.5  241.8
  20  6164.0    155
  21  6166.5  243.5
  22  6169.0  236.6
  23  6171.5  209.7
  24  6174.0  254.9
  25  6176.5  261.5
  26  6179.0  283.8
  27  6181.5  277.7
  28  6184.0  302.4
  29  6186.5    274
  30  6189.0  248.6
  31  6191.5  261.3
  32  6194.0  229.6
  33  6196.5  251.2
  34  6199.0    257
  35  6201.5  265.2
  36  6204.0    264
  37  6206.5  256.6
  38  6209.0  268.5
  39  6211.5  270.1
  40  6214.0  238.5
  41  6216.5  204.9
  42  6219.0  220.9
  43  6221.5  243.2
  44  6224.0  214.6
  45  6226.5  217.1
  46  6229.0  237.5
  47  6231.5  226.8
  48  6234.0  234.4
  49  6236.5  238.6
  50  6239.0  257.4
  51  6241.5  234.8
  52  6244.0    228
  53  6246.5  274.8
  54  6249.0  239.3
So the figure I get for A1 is 0.85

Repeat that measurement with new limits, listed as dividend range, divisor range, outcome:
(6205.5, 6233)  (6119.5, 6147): 0.79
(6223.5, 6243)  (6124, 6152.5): 0.77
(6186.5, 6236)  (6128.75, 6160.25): 0.78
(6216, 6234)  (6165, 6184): 0.90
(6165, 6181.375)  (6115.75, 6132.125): 0.85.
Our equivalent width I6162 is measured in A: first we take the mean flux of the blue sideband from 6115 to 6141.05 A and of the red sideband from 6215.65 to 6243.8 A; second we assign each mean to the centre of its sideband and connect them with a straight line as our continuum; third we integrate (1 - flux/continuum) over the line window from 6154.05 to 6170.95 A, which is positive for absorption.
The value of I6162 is 1.68 A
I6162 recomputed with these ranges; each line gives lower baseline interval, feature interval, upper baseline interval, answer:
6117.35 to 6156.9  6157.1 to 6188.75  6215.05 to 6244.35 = 2.75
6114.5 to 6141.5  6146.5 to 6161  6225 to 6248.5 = -1.17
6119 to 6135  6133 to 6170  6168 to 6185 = -1.49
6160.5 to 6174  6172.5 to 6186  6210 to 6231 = -3.14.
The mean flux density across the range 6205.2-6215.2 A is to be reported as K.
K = 259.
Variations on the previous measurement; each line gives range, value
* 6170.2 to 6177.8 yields 242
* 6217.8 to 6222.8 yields 232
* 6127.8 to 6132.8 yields 321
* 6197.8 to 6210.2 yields 262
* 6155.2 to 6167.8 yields 252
